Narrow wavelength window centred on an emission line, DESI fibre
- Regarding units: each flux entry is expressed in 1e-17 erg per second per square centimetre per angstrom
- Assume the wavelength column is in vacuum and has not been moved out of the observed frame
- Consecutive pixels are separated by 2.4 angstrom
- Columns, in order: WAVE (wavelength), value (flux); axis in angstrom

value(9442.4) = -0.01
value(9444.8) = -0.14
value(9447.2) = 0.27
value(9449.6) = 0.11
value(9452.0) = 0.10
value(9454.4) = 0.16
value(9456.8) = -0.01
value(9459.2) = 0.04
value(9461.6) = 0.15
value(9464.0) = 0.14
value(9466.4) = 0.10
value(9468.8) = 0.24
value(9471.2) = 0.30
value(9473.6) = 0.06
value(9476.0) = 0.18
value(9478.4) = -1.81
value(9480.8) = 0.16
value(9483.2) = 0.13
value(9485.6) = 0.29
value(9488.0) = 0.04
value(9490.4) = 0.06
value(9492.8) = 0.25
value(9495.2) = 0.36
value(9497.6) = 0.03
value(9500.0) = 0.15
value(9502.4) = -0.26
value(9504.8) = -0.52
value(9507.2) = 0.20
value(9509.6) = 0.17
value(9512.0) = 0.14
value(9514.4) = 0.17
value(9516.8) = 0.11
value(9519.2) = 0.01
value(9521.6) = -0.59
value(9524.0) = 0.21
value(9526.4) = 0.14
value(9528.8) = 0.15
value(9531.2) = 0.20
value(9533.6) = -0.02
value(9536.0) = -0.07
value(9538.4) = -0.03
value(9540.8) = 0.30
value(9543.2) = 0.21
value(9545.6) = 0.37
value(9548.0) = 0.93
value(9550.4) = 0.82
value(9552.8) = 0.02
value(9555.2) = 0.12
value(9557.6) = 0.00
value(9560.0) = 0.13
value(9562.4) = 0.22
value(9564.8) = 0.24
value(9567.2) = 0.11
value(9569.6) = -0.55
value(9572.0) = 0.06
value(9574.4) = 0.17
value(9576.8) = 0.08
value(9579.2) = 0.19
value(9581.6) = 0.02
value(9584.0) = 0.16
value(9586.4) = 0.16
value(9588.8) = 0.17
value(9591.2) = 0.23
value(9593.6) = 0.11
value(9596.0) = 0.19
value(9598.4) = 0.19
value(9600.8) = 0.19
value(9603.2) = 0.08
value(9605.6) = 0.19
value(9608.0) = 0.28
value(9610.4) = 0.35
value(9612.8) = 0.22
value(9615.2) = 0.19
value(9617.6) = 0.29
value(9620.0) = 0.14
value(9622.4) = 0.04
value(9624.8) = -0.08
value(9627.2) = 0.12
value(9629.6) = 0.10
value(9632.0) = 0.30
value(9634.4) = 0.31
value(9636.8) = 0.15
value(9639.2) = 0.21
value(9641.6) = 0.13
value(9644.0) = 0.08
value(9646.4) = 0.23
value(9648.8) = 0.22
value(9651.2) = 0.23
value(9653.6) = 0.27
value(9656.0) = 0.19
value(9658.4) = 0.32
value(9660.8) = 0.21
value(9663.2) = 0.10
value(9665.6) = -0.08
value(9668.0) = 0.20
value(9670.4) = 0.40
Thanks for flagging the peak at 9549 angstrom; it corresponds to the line Hbeta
